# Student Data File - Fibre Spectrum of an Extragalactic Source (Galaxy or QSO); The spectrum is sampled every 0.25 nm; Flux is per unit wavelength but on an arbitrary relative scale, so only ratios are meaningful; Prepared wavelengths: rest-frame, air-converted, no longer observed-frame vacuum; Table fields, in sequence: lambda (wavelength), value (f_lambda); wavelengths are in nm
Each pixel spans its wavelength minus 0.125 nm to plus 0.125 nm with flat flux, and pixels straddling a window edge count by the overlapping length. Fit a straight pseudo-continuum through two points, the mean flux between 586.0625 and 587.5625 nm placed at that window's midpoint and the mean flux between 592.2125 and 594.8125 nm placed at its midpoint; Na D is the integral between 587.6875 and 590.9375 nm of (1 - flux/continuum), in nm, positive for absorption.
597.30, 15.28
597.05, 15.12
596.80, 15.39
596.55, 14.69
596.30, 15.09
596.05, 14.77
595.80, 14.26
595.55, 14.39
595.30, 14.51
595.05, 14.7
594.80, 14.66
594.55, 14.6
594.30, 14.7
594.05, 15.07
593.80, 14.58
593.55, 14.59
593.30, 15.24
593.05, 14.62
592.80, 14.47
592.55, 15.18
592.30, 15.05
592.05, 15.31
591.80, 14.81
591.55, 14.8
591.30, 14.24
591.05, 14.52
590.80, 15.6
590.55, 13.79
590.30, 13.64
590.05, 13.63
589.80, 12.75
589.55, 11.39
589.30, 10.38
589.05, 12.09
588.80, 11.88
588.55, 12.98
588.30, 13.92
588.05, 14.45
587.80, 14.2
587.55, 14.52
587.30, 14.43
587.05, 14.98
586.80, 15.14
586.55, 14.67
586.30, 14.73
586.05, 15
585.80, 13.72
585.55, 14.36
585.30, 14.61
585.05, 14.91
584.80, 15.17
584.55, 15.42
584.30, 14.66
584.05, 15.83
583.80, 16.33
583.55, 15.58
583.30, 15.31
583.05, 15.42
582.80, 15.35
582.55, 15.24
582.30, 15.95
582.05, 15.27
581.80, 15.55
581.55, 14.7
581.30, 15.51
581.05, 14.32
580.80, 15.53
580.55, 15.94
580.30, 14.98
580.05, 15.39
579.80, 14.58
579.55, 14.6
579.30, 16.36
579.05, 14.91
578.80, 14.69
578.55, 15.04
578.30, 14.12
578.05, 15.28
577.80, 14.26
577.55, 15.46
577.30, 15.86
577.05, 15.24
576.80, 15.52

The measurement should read 0.36 nm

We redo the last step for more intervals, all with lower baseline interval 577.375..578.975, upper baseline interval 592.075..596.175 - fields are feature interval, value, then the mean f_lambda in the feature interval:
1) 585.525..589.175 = 0.18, 14.1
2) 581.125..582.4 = -0.05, 15.3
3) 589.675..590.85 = 0.08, 13.8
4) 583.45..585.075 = -0.07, 15.4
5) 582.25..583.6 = -0.06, 15.4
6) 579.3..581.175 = -0.04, 15.1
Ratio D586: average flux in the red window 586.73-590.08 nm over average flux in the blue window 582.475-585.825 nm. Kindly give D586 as 0.9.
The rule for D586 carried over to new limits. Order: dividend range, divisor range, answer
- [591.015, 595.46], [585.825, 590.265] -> 1.09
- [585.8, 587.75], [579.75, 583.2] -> 0.96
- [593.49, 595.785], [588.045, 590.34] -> 1.16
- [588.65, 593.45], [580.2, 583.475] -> 0.90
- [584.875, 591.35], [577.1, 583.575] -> 0.91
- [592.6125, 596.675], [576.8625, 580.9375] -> 0.97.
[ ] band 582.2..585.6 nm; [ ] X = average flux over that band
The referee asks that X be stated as 15.3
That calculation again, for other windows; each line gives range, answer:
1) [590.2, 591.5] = 14.4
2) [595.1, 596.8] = 14.7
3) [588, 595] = 14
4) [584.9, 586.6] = 14.6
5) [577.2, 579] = 14.9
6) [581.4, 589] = 14.8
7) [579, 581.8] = 15.2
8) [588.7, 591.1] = 12.9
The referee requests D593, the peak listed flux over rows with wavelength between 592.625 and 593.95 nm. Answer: 15.24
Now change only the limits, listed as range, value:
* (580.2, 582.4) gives 15.95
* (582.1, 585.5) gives 16.33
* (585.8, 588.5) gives 15.14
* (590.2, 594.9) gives 15.6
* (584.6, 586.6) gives 15.17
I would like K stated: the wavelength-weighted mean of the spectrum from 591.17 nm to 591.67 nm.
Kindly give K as 14.5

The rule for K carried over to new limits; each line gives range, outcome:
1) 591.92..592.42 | 15.2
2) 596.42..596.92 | 15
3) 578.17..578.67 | 14.6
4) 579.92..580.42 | 15.2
